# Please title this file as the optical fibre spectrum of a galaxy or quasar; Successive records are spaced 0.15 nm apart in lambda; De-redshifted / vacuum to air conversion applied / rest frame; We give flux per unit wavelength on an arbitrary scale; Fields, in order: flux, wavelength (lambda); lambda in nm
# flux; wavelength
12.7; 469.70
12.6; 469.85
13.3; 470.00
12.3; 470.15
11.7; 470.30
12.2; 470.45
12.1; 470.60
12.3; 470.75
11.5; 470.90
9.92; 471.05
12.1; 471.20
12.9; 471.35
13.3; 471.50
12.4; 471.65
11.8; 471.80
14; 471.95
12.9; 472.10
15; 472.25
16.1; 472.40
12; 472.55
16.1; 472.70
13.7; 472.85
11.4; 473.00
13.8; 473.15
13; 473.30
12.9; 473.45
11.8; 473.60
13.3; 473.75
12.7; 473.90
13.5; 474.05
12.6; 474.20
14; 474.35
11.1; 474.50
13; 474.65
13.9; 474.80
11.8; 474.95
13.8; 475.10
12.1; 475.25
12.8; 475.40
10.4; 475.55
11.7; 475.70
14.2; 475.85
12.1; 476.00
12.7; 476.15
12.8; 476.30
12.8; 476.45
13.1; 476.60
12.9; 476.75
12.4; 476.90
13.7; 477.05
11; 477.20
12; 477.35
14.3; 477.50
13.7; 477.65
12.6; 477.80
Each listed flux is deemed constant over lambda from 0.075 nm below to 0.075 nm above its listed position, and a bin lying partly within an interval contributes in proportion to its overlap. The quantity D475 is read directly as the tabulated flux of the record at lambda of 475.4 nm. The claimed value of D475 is 12.8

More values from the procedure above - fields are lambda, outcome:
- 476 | 12.1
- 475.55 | 10.4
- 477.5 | 14.3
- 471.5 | 13.3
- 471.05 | 9.92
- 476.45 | 12.8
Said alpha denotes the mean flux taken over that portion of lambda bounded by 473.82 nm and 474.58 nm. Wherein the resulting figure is 12.8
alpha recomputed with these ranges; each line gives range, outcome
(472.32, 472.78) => 14.7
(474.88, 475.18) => 12.8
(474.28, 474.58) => 12.5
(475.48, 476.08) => 12.1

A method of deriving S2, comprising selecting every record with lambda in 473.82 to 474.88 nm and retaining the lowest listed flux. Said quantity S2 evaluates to 11.1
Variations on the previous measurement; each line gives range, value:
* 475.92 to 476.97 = 12.1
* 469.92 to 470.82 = 11.7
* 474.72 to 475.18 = 11.8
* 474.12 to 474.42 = 12.6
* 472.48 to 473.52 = 11.4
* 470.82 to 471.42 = 9.92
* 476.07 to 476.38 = 12.7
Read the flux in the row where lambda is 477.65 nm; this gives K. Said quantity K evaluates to 13.7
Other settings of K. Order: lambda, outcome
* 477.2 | 11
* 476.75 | 12.9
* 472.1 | 12.9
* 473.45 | 12.9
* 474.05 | 13.5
